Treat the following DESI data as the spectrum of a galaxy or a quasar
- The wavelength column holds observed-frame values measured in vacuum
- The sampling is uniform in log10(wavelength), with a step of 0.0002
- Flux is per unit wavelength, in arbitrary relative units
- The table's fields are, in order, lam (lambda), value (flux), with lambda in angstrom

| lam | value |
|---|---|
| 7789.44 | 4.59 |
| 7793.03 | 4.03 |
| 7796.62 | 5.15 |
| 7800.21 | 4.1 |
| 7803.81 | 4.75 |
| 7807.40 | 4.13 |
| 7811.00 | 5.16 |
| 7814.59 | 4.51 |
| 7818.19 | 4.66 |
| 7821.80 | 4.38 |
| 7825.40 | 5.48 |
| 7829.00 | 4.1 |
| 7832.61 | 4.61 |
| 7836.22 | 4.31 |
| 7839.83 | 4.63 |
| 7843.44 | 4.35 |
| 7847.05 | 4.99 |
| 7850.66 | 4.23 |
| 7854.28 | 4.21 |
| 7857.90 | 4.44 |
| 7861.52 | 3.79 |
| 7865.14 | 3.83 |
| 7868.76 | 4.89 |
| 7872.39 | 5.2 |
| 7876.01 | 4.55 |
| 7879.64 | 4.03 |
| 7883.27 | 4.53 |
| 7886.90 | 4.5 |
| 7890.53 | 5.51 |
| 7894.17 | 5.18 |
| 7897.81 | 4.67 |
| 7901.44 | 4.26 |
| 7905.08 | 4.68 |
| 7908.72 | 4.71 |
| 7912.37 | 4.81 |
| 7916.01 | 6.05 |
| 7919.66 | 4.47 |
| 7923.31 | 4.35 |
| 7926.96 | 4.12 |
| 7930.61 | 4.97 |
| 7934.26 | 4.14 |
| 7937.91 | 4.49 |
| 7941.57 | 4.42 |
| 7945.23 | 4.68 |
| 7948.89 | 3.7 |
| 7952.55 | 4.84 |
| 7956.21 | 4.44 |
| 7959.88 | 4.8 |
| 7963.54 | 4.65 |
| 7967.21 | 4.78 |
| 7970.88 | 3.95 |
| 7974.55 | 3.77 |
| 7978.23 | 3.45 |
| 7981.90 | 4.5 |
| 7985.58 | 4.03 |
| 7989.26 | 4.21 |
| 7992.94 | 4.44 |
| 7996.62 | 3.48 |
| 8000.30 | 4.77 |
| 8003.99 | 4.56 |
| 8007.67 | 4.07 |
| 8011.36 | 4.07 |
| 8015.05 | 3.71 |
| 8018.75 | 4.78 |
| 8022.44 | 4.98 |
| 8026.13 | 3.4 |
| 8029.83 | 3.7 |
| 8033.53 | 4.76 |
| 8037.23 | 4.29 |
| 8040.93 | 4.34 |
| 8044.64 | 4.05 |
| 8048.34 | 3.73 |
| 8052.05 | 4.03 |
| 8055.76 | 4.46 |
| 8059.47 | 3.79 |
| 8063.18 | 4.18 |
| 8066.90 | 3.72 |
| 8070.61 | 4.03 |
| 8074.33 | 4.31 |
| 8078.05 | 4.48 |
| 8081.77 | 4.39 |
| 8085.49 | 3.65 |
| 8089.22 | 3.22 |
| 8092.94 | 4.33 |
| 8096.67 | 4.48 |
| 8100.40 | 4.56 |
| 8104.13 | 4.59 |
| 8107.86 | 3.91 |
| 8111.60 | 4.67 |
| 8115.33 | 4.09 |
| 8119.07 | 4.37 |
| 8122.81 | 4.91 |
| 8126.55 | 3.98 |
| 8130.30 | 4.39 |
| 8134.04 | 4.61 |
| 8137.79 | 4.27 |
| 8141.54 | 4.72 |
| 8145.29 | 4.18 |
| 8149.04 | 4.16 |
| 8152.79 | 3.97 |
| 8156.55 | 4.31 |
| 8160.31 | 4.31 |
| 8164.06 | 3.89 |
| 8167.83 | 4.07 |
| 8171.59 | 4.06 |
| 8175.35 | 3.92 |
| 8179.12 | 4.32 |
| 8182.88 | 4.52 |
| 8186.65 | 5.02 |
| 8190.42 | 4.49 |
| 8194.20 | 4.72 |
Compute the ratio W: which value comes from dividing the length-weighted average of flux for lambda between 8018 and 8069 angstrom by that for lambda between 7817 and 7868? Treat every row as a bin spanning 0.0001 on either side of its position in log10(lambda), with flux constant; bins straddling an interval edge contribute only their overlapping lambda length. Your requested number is 0.93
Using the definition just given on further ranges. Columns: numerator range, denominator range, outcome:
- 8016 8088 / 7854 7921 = 0.89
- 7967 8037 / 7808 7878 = 0.92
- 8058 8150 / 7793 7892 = 0.93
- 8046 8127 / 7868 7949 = 0.90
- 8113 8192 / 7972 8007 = 1.04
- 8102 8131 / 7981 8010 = 1.03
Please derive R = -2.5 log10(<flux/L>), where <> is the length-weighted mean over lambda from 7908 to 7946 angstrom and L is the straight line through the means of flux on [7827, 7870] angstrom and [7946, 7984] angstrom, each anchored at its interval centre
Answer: -0.08 mag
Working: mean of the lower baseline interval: 4.36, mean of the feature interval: 4.65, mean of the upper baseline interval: 4.3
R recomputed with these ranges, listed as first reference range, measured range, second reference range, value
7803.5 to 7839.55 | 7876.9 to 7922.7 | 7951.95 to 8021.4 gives -0.08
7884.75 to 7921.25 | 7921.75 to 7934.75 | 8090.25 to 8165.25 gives 0.09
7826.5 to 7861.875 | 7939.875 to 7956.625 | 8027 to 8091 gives -0.04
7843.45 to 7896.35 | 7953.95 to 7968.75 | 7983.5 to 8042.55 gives -0.08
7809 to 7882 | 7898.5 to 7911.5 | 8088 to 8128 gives -0.03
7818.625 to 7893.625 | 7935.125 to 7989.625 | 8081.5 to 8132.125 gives 0.03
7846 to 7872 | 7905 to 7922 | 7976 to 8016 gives -0.16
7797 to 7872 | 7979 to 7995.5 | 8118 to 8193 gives 0.05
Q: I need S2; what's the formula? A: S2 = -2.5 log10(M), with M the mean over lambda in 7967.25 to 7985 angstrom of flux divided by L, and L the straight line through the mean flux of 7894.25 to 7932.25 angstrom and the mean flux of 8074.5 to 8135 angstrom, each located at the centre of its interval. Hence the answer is 0.14 mag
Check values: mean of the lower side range 4.73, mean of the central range 4.01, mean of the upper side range 4.29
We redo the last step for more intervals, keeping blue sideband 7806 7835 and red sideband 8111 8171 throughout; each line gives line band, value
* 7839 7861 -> 0.041 mag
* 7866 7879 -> -0.036 mag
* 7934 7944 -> 0.025 mag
